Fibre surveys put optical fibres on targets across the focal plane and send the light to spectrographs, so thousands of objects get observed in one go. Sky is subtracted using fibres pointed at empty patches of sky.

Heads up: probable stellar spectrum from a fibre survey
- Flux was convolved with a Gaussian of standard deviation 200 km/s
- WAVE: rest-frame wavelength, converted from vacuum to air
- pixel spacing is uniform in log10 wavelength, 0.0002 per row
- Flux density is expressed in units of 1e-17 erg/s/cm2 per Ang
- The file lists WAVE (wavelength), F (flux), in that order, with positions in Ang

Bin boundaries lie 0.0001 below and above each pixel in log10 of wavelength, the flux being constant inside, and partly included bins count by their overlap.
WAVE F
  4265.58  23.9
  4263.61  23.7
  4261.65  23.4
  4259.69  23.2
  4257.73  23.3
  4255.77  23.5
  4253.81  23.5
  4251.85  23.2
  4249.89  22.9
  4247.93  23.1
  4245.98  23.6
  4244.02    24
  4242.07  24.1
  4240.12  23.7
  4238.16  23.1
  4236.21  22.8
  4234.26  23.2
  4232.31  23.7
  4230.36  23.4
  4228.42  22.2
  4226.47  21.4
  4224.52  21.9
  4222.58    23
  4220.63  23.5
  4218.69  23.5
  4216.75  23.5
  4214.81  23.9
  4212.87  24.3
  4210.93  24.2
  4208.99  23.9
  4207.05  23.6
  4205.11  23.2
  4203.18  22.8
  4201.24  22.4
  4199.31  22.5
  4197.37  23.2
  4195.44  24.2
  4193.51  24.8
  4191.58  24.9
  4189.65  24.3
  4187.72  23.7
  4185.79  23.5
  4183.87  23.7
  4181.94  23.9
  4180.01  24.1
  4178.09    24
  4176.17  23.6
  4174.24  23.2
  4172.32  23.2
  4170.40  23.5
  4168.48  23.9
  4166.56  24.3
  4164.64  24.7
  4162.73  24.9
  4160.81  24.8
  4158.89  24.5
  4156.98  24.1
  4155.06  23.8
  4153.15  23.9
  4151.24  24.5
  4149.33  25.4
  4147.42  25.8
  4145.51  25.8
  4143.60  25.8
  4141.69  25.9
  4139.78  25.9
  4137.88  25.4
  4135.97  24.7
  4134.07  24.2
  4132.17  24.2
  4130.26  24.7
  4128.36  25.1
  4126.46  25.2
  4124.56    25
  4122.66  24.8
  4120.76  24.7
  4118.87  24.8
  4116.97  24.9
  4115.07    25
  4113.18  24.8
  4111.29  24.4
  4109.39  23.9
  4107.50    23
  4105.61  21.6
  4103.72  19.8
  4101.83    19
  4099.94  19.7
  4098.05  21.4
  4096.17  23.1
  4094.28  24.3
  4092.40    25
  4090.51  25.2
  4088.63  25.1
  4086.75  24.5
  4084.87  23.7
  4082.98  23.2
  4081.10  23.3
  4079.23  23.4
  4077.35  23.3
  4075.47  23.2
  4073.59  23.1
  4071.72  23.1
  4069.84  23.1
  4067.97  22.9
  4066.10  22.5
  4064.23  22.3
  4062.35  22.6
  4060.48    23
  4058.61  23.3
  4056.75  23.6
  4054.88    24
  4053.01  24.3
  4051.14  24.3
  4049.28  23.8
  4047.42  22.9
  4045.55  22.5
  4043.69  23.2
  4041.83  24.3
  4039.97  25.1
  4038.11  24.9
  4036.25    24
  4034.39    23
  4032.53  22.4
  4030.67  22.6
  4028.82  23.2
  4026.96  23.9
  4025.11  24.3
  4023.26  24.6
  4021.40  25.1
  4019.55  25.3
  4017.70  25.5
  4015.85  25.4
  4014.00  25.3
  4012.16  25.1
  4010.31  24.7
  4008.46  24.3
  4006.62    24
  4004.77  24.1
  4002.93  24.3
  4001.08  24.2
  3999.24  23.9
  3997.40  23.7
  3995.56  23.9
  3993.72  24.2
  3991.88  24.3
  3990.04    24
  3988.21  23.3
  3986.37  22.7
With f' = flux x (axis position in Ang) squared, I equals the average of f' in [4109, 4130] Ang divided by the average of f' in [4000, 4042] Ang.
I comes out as 1.07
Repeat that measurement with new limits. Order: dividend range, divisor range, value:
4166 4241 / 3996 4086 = 1.07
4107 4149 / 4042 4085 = 1.11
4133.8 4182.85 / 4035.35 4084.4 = 1.10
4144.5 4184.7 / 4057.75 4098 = 1.08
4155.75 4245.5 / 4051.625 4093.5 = 1.07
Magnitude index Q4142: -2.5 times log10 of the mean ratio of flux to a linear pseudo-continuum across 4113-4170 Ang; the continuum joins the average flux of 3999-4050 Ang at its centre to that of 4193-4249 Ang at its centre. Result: -0.05 mag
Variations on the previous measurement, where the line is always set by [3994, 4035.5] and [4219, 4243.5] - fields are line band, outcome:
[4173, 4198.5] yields -0.03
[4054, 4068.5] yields 0.04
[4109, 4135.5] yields -0.05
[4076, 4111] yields 0.04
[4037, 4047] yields 0.01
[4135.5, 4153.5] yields -0.08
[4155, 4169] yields -0.05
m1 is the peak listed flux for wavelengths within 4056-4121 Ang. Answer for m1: 25.2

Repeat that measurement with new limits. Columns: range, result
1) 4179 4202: 24.9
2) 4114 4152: 25.9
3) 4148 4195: 25.4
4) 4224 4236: 23.7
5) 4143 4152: 25.8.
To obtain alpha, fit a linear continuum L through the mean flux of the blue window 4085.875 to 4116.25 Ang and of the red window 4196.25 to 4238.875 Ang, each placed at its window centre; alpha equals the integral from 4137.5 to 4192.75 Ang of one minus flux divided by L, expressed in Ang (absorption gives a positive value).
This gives -3.1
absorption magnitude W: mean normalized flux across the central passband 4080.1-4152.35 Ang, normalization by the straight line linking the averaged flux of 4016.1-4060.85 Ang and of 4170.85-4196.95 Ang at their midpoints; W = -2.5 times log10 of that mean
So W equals -0.01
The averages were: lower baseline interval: 23.9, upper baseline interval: 23.9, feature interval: 24.1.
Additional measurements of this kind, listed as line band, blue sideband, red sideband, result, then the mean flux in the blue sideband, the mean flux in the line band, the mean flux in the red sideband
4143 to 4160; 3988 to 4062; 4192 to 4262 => -0.05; 24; 24.8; 23.3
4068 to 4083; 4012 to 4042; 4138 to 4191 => 0.05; 24.3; 23.2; 24.4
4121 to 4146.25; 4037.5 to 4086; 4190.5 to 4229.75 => -0.08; 23.4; 25.1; 23.3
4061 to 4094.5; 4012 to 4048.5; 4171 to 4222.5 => 0.02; 24.1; 23.5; 23.7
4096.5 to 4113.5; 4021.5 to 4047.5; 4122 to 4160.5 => 0.12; 23.7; 21.9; 24.9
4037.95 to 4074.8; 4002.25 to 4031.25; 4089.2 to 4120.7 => 0.02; 24.5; 23.4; 23.2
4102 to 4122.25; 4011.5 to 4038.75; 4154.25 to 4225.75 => 0.02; 24.3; 23.5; 23.7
